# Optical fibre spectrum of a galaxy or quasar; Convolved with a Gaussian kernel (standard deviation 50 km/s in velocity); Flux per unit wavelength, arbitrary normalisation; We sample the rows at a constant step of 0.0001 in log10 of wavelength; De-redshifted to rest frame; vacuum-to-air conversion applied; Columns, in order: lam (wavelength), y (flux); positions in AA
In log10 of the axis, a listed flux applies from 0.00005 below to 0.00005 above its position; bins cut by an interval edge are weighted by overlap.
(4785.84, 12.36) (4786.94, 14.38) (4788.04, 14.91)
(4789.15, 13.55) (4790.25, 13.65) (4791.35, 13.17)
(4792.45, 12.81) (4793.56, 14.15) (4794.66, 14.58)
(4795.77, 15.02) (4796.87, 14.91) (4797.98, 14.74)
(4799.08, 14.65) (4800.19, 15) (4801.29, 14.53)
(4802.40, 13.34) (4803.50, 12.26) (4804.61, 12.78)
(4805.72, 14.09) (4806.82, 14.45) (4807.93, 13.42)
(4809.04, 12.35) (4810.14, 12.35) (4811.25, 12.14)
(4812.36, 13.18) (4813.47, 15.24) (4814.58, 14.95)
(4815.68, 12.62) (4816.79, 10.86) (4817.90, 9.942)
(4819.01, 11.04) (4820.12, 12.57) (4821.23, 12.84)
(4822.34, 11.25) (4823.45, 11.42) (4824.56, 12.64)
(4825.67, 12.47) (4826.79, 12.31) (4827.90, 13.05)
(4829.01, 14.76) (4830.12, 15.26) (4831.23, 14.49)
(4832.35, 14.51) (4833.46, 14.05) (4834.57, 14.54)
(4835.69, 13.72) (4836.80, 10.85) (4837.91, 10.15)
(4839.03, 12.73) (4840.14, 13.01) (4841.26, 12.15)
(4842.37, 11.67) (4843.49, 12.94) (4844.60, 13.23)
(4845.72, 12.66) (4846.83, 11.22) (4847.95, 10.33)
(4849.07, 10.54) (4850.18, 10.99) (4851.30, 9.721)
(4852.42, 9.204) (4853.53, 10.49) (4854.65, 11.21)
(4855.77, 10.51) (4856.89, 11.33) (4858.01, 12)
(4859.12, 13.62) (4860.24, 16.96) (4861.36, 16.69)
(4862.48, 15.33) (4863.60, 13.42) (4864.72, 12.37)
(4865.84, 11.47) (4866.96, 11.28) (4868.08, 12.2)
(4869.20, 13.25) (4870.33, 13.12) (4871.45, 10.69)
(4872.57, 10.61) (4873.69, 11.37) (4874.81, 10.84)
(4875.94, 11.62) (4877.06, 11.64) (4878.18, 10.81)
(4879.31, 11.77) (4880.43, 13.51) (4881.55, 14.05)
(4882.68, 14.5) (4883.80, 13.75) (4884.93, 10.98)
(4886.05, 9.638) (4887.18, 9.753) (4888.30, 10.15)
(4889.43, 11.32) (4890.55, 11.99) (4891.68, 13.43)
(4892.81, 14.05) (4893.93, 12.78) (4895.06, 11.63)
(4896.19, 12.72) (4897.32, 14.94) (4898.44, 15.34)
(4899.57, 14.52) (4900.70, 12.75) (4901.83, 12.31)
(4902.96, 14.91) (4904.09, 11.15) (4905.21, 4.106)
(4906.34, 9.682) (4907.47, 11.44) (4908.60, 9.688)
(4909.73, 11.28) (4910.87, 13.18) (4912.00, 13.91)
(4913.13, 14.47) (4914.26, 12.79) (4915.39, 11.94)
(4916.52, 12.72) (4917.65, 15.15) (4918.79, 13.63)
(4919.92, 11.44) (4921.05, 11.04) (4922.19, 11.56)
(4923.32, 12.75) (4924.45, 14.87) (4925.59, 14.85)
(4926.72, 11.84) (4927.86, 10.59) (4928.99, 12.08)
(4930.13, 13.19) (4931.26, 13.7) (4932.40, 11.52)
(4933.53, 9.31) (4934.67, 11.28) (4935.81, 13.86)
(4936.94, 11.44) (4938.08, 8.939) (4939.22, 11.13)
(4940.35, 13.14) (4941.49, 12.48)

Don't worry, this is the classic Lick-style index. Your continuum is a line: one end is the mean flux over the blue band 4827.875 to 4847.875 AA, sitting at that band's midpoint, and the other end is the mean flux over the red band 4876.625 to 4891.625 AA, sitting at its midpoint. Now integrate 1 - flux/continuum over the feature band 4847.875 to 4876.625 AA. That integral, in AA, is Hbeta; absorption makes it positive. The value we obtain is 0.9 AA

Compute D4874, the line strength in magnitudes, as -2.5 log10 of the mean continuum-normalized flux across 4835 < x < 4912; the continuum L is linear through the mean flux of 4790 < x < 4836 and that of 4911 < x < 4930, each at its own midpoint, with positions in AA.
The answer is 0.09 mag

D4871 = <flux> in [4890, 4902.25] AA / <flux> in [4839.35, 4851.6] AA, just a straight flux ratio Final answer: 1.13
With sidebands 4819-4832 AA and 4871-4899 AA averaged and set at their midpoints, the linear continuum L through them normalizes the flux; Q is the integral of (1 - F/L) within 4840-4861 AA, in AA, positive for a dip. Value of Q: 1.3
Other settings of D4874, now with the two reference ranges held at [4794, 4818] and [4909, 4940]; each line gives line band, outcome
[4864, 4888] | 0.089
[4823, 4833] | -0.008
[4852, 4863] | 0.023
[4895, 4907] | 0.036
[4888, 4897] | 0.028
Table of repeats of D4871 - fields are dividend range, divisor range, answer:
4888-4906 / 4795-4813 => 0.90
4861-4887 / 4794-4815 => 0.89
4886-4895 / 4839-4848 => 0.96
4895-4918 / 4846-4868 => 1.03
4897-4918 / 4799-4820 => 0.95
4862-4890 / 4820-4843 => 0.93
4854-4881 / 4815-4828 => 1.04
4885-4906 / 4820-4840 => 0.93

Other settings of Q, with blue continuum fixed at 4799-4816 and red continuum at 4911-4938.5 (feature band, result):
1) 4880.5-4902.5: 0.2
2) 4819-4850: 1.7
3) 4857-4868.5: -0.4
